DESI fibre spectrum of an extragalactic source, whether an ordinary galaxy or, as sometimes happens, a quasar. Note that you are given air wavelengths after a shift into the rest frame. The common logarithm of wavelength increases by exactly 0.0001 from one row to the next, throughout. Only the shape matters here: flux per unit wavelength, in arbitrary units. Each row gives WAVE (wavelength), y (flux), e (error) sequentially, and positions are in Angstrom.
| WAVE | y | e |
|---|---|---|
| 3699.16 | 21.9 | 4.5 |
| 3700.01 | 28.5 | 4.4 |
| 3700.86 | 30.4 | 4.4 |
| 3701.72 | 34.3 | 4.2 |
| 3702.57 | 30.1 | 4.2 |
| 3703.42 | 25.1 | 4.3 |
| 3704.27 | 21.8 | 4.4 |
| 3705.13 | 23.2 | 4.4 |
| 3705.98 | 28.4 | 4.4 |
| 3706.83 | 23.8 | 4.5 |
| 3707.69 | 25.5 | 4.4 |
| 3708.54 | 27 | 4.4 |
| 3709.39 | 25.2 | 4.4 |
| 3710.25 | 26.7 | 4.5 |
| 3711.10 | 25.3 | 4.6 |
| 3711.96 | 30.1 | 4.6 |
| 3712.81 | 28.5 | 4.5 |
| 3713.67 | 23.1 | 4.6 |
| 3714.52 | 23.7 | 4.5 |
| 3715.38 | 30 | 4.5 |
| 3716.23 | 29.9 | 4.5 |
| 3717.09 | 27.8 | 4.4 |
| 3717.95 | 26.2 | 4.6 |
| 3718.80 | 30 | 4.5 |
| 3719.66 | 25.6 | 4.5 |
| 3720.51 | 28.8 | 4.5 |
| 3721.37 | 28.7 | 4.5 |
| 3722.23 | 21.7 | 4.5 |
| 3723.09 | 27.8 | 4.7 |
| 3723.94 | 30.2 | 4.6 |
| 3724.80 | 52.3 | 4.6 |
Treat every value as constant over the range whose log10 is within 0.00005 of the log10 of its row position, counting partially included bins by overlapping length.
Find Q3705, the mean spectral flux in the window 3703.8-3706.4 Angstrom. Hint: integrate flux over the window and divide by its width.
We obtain 24.5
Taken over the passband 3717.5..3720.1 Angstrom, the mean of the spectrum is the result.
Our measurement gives 27.3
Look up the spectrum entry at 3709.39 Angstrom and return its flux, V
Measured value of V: 25.2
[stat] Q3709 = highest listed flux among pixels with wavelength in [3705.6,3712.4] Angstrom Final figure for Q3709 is 30.1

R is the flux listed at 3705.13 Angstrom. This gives 23.2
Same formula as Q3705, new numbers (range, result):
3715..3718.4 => 28.5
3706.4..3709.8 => 25.4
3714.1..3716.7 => 27.8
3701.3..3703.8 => 30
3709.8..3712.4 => 27.3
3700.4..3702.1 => 32.1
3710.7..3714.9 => 26.2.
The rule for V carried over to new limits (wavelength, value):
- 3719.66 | 25.6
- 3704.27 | 21.8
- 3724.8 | 52.3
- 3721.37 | 28.7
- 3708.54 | 27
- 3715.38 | 30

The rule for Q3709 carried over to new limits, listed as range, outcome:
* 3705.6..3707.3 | 28.4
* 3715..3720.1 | 30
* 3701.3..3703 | 34.3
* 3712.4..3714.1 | 28.5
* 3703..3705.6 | 25.1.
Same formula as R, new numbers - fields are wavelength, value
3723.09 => 27.8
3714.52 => 23.7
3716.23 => 29.9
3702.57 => 30.1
